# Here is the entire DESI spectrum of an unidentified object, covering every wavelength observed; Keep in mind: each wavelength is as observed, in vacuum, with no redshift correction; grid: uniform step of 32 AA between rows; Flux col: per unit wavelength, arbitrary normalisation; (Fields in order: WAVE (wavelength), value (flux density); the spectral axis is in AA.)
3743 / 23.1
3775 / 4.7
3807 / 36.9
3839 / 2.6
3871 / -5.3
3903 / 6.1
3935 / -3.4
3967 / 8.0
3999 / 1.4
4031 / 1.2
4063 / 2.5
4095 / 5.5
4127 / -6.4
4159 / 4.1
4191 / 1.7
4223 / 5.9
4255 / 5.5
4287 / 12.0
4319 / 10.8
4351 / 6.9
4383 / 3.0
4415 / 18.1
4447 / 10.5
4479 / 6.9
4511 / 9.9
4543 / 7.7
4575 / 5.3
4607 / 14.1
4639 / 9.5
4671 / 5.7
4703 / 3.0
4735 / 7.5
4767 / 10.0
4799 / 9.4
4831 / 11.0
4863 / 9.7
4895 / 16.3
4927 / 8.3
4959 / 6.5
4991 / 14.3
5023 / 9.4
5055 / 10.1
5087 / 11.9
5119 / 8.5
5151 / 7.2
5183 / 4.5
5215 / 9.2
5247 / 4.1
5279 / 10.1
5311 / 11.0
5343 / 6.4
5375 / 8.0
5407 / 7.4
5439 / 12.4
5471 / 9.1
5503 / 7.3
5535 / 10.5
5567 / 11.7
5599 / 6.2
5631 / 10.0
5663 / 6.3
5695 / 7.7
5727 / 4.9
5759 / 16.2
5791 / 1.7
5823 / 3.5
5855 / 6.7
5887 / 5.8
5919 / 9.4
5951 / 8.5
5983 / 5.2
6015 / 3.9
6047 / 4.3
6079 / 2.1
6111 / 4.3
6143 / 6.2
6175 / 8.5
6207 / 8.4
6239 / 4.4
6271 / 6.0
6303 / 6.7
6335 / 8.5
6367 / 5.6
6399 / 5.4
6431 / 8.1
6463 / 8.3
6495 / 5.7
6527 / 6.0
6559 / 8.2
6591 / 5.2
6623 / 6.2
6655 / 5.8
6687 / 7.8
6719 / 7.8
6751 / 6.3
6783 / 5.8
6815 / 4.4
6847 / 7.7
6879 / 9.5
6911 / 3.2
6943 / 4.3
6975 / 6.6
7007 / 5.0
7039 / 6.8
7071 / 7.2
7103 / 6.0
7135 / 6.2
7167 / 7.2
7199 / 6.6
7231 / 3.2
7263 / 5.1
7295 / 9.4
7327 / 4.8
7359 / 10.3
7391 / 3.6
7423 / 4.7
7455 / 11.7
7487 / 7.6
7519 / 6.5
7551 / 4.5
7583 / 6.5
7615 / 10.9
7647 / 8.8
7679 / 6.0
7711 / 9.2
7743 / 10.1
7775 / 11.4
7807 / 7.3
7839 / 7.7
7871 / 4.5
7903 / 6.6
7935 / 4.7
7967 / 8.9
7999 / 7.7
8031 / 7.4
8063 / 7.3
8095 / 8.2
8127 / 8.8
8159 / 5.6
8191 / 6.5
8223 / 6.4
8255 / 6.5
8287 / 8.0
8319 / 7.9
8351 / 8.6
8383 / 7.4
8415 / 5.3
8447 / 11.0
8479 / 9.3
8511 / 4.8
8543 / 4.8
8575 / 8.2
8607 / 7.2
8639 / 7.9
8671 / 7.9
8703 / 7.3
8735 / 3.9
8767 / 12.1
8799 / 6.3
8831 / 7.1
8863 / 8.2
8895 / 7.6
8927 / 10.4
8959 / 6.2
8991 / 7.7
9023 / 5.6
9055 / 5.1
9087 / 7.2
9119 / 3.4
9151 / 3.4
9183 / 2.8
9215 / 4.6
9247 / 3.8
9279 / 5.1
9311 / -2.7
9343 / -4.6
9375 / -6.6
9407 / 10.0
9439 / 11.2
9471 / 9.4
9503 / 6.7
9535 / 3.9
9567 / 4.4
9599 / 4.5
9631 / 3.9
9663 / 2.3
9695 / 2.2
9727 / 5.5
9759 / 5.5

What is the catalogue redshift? 0.184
